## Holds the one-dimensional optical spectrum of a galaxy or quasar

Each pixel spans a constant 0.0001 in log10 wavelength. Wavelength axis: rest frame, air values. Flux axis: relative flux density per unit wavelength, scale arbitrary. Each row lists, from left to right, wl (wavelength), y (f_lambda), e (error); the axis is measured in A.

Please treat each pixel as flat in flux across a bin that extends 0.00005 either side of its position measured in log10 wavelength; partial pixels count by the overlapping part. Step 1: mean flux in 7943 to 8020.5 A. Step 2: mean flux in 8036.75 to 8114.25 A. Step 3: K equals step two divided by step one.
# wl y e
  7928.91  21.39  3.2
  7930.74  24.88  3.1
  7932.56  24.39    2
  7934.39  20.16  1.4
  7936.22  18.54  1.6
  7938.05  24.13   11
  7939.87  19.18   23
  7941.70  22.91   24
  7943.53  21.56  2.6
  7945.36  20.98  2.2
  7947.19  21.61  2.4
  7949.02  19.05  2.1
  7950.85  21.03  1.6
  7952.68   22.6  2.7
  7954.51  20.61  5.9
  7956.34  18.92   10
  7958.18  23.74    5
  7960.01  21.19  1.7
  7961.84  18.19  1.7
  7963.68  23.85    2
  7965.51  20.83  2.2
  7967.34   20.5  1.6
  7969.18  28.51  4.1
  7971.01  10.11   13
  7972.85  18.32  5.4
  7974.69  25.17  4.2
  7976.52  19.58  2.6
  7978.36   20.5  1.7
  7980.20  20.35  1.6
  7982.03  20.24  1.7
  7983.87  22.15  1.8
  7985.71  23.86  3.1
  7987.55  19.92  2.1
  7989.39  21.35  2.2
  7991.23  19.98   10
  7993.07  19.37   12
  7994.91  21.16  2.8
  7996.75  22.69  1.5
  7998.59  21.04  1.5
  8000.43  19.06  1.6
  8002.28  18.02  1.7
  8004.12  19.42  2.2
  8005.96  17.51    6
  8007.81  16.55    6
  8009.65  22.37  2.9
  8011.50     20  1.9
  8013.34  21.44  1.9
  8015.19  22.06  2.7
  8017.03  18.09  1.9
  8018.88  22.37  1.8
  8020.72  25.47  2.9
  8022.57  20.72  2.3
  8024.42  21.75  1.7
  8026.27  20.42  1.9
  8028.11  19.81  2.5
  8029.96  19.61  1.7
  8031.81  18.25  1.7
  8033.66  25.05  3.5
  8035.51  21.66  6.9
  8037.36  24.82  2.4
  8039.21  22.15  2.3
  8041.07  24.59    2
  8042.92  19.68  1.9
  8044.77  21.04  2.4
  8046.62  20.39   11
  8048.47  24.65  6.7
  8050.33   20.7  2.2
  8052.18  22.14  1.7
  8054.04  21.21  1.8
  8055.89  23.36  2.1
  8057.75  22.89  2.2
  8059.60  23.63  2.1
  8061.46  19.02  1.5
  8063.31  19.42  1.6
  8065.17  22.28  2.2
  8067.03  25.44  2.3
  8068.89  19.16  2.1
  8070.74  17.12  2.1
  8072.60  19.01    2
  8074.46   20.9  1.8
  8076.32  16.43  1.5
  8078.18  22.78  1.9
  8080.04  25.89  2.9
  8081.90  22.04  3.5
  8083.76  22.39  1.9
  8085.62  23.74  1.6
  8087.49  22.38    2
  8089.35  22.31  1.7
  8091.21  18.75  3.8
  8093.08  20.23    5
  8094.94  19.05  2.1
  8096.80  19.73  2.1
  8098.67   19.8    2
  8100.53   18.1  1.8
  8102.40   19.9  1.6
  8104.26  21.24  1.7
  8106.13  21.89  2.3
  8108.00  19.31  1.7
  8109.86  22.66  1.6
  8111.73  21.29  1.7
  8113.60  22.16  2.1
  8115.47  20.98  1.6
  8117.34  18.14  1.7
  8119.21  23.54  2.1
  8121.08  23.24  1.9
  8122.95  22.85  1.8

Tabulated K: 1.03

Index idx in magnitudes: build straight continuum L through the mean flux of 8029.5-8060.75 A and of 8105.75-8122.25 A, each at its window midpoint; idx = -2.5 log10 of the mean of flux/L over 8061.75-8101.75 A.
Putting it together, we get 0.05 mag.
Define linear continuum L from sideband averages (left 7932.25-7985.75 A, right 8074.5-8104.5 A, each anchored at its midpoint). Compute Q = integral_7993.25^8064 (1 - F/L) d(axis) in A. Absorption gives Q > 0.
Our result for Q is -0.66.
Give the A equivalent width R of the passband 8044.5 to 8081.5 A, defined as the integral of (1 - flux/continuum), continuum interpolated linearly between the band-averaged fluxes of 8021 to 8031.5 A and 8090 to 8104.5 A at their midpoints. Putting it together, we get -2.4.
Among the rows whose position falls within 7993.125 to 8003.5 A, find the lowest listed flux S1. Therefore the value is 18.02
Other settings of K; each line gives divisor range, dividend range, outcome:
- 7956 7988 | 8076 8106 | 1.01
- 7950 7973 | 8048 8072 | 1.04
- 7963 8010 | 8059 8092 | 1.04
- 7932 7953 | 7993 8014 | 0.94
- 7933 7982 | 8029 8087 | 1.04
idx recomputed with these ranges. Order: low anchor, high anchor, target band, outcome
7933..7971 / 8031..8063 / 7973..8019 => 0.06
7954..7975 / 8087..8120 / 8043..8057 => -0.06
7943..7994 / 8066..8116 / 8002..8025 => 0.02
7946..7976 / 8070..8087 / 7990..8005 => 0.05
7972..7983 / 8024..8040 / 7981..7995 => -0.01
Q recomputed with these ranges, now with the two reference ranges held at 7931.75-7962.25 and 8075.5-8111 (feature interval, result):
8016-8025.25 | -0.3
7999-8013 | 1.3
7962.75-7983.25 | 0.4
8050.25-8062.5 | -0.5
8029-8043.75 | -0.7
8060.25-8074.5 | 0.5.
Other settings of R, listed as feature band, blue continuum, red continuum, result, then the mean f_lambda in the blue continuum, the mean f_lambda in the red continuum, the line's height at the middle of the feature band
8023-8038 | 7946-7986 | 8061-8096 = -0.3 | 20.9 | 21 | 21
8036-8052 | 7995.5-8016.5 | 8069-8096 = -1.4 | 20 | 20.9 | 20.4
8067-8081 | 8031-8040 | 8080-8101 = 0.6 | 22.4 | 21.1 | 21.5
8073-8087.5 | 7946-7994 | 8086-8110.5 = -1.0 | 20.8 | 20.5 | 20.5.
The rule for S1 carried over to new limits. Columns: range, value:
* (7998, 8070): 16.55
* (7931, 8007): 10.11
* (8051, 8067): 19.02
